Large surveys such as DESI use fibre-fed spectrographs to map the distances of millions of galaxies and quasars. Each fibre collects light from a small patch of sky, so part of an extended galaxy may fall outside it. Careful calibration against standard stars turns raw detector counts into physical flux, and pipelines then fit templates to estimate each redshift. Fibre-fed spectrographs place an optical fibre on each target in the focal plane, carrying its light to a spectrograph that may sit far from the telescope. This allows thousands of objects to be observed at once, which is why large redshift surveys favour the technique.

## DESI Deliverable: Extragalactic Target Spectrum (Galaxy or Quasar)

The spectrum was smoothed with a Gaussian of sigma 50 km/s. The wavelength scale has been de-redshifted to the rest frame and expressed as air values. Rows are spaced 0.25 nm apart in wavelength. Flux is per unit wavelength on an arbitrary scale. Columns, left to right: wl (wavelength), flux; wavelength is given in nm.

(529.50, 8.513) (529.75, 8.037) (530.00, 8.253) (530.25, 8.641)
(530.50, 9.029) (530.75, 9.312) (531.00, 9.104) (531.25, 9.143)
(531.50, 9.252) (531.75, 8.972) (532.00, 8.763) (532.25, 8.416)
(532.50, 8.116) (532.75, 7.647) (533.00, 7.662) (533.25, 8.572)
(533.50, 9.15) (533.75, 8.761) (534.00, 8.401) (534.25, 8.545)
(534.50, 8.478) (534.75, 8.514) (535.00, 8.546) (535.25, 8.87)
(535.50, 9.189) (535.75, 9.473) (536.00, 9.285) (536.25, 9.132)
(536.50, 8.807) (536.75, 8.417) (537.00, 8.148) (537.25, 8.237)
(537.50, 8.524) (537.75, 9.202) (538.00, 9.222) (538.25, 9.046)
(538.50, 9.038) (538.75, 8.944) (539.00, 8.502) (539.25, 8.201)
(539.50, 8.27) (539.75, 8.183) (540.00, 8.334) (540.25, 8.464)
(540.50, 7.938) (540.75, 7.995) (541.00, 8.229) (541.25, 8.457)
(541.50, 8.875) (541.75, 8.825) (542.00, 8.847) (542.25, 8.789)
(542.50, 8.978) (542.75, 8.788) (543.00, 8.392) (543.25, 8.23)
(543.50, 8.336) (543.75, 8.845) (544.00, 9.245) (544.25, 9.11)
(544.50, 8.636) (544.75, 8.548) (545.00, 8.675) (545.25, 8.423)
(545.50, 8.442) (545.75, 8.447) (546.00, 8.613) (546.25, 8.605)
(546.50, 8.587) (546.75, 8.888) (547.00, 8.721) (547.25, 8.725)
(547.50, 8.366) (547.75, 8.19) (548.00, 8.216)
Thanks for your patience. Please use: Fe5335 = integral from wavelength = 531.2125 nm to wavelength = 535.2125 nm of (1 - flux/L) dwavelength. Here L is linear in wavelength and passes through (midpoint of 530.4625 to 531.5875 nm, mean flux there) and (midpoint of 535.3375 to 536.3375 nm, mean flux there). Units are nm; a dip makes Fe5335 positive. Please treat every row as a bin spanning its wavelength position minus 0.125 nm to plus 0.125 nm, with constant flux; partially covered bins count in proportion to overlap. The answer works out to 0.29 nm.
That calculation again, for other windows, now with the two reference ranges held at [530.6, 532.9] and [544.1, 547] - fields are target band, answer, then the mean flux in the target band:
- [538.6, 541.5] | 0.11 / 8.35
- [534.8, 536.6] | -0.06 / 9.02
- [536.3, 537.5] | 0.03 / 8.46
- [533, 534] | 0.01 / 8.63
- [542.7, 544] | 0.01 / 8.57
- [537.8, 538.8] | -0.04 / 9.08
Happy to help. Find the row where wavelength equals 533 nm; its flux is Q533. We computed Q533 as 7.662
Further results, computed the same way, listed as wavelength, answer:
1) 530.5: 9.029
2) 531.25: 9.143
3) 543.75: 8.845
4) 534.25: 8.545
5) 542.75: 8.788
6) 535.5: 9.189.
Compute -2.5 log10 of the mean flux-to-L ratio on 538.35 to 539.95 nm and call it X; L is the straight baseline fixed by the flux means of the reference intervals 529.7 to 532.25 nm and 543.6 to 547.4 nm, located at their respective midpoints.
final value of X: 0.030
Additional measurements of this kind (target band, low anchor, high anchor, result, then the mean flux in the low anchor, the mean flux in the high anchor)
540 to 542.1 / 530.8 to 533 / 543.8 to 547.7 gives 0.03 mag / 8.64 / 8.66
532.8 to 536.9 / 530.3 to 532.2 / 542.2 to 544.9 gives 0.03 mag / 9.04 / 8.72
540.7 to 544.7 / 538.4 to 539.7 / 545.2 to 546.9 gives -0.01 mag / 8.56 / 8.58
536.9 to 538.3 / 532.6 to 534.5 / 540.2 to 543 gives -0.03 mag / 8.39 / 8.56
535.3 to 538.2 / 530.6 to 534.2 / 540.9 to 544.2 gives -0.03 mag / 8.66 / 8.69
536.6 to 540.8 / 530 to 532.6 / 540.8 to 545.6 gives 0.03 mag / 8.85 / 8.66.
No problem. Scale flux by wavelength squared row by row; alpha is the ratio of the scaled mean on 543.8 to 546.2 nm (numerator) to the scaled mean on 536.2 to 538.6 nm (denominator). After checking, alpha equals 1.0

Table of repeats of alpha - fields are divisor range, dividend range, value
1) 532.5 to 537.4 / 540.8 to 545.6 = 1.04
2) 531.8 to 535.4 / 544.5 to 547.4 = 1.06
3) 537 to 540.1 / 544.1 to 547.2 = 1.03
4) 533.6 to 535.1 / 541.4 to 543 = 1.06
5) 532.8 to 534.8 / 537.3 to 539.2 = 1.06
